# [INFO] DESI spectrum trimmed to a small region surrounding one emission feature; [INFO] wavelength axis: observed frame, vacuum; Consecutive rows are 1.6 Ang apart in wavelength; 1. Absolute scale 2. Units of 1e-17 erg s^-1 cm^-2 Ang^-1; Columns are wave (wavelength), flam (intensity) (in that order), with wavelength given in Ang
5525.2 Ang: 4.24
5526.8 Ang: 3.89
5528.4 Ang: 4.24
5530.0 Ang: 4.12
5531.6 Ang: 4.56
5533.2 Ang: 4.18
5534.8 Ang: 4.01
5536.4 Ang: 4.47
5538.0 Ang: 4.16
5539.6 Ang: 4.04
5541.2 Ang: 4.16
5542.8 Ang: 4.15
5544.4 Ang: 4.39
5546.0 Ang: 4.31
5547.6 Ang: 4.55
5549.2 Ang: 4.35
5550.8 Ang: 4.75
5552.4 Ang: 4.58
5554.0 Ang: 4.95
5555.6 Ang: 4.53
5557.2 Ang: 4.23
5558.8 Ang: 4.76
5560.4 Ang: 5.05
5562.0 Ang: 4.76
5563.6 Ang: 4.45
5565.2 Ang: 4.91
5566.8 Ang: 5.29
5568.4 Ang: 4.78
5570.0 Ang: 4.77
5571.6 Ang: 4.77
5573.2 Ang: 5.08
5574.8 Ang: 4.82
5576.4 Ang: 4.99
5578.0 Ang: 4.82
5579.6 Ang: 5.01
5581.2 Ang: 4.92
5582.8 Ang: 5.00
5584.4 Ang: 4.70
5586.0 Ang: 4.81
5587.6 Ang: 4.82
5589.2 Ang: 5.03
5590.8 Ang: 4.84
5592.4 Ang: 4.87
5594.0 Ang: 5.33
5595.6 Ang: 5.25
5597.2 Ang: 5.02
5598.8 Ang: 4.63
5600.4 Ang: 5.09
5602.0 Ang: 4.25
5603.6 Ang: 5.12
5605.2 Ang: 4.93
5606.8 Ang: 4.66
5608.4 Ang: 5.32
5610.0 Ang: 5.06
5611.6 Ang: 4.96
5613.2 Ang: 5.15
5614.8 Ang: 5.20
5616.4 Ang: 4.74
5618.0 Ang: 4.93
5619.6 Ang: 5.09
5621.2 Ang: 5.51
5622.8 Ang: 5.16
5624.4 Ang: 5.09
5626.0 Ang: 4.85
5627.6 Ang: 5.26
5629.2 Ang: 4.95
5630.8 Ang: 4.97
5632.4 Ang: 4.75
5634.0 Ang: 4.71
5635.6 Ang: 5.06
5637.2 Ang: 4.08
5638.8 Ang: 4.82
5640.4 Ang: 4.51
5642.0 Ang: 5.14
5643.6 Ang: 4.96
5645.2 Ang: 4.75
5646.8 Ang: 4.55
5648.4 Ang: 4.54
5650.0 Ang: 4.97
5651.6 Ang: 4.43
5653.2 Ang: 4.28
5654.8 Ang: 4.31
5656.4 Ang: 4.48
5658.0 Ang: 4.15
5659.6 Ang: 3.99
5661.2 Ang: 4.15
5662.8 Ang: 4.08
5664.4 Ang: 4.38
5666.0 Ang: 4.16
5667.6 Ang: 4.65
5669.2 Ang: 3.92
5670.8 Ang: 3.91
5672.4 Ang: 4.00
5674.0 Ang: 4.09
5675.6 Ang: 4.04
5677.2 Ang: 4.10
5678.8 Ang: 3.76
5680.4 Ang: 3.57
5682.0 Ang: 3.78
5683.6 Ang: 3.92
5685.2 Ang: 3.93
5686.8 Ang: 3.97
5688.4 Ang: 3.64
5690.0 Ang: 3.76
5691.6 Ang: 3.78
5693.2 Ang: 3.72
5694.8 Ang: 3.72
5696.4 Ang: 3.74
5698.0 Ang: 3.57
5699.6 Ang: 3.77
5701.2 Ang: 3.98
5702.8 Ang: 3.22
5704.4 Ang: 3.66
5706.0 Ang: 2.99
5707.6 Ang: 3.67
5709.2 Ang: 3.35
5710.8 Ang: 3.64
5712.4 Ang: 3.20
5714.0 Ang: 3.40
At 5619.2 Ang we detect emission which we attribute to C III] 1909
